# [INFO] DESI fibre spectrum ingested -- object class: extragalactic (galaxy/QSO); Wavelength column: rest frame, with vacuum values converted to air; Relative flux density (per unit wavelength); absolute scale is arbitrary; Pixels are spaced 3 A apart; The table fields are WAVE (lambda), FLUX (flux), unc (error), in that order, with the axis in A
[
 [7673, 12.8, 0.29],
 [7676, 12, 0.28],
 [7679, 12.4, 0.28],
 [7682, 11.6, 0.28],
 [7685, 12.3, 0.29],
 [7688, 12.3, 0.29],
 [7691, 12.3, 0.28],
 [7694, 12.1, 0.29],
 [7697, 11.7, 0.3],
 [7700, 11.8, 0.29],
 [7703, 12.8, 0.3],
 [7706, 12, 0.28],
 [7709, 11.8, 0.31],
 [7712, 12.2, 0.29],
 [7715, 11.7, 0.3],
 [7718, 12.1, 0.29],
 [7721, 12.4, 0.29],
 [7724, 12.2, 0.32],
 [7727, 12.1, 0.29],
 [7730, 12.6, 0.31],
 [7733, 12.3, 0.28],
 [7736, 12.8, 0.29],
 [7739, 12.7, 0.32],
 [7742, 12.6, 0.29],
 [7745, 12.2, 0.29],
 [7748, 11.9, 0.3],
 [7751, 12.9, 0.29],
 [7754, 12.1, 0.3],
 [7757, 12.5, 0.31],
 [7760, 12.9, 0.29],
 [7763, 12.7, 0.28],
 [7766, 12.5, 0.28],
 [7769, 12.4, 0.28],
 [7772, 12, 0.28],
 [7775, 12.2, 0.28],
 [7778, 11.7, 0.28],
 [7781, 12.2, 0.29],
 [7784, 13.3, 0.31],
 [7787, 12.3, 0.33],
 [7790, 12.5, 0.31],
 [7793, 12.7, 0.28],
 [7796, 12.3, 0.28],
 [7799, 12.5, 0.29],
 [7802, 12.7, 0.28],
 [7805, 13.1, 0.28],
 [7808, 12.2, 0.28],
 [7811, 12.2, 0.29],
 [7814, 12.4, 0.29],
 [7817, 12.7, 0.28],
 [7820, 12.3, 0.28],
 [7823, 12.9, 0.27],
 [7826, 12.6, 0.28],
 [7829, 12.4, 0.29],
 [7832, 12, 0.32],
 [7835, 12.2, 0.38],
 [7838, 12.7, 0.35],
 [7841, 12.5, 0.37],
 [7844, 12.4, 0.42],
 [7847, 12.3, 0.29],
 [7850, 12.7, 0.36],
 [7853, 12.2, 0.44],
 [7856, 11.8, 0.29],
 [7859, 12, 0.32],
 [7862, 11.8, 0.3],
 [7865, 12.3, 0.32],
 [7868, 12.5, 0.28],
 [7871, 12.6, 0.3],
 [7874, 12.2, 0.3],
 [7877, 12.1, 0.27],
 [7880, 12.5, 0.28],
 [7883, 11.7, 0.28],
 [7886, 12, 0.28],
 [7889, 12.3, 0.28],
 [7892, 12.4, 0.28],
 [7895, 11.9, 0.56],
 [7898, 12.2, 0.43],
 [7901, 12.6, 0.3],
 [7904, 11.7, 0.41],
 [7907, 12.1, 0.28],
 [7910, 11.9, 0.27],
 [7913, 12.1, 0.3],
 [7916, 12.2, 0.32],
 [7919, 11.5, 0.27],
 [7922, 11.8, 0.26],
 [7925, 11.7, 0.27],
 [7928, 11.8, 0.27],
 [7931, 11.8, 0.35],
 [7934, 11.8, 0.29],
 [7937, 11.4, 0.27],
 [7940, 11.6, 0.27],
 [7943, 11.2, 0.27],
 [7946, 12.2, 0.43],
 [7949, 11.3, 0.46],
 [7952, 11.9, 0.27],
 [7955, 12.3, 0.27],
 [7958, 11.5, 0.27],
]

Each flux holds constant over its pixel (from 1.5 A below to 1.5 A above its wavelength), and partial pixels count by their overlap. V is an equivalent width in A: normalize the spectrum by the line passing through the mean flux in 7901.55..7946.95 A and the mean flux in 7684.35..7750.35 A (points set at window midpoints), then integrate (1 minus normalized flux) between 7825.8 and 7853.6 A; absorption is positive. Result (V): -1.0 A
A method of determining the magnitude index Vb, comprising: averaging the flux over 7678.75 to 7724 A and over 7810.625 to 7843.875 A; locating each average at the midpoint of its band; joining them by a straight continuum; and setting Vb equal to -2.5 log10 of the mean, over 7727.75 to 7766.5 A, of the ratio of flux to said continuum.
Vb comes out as -0.025 mag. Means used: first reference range 12.1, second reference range 12.5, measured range 12.5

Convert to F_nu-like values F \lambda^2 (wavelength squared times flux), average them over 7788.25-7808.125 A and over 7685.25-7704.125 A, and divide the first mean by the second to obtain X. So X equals 1.1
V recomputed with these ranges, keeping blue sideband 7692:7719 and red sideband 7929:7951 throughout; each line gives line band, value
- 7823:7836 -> -0.6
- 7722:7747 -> -0.9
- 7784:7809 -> -1.5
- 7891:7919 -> -1.0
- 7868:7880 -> -0.6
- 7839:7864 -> -0.9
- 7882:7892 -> -0.3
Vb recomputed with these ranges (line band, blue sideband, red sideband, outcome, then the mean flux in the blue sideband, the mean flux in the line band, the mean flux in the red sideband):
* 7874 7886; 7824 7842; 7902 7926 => 0.00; 12.4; 12.1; 11.9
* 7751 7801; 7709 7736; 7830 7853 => -0.01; 12.2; 12.4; 12.4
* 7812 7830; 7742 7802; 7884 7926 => -0.02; 12.4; 12.5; 12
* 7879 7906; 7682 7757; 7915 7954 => -0.03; 12.2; 12.1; 11.7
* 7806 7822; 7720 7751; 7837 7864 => -0.01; 12.4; 12.4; 12.3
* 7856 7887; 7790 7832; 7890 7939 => 0.00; 12.5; 12.2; 11.9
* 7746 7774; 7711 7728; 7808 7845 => -0.02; 12.1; 12.4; 12.4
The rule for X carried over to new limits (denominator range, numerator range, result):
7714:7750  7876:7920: 1.02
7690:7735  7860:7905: 1.05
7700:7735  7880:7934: 1.03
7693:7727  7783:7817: 1.06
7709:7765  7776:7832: 1.03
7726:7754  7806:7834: 1.02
